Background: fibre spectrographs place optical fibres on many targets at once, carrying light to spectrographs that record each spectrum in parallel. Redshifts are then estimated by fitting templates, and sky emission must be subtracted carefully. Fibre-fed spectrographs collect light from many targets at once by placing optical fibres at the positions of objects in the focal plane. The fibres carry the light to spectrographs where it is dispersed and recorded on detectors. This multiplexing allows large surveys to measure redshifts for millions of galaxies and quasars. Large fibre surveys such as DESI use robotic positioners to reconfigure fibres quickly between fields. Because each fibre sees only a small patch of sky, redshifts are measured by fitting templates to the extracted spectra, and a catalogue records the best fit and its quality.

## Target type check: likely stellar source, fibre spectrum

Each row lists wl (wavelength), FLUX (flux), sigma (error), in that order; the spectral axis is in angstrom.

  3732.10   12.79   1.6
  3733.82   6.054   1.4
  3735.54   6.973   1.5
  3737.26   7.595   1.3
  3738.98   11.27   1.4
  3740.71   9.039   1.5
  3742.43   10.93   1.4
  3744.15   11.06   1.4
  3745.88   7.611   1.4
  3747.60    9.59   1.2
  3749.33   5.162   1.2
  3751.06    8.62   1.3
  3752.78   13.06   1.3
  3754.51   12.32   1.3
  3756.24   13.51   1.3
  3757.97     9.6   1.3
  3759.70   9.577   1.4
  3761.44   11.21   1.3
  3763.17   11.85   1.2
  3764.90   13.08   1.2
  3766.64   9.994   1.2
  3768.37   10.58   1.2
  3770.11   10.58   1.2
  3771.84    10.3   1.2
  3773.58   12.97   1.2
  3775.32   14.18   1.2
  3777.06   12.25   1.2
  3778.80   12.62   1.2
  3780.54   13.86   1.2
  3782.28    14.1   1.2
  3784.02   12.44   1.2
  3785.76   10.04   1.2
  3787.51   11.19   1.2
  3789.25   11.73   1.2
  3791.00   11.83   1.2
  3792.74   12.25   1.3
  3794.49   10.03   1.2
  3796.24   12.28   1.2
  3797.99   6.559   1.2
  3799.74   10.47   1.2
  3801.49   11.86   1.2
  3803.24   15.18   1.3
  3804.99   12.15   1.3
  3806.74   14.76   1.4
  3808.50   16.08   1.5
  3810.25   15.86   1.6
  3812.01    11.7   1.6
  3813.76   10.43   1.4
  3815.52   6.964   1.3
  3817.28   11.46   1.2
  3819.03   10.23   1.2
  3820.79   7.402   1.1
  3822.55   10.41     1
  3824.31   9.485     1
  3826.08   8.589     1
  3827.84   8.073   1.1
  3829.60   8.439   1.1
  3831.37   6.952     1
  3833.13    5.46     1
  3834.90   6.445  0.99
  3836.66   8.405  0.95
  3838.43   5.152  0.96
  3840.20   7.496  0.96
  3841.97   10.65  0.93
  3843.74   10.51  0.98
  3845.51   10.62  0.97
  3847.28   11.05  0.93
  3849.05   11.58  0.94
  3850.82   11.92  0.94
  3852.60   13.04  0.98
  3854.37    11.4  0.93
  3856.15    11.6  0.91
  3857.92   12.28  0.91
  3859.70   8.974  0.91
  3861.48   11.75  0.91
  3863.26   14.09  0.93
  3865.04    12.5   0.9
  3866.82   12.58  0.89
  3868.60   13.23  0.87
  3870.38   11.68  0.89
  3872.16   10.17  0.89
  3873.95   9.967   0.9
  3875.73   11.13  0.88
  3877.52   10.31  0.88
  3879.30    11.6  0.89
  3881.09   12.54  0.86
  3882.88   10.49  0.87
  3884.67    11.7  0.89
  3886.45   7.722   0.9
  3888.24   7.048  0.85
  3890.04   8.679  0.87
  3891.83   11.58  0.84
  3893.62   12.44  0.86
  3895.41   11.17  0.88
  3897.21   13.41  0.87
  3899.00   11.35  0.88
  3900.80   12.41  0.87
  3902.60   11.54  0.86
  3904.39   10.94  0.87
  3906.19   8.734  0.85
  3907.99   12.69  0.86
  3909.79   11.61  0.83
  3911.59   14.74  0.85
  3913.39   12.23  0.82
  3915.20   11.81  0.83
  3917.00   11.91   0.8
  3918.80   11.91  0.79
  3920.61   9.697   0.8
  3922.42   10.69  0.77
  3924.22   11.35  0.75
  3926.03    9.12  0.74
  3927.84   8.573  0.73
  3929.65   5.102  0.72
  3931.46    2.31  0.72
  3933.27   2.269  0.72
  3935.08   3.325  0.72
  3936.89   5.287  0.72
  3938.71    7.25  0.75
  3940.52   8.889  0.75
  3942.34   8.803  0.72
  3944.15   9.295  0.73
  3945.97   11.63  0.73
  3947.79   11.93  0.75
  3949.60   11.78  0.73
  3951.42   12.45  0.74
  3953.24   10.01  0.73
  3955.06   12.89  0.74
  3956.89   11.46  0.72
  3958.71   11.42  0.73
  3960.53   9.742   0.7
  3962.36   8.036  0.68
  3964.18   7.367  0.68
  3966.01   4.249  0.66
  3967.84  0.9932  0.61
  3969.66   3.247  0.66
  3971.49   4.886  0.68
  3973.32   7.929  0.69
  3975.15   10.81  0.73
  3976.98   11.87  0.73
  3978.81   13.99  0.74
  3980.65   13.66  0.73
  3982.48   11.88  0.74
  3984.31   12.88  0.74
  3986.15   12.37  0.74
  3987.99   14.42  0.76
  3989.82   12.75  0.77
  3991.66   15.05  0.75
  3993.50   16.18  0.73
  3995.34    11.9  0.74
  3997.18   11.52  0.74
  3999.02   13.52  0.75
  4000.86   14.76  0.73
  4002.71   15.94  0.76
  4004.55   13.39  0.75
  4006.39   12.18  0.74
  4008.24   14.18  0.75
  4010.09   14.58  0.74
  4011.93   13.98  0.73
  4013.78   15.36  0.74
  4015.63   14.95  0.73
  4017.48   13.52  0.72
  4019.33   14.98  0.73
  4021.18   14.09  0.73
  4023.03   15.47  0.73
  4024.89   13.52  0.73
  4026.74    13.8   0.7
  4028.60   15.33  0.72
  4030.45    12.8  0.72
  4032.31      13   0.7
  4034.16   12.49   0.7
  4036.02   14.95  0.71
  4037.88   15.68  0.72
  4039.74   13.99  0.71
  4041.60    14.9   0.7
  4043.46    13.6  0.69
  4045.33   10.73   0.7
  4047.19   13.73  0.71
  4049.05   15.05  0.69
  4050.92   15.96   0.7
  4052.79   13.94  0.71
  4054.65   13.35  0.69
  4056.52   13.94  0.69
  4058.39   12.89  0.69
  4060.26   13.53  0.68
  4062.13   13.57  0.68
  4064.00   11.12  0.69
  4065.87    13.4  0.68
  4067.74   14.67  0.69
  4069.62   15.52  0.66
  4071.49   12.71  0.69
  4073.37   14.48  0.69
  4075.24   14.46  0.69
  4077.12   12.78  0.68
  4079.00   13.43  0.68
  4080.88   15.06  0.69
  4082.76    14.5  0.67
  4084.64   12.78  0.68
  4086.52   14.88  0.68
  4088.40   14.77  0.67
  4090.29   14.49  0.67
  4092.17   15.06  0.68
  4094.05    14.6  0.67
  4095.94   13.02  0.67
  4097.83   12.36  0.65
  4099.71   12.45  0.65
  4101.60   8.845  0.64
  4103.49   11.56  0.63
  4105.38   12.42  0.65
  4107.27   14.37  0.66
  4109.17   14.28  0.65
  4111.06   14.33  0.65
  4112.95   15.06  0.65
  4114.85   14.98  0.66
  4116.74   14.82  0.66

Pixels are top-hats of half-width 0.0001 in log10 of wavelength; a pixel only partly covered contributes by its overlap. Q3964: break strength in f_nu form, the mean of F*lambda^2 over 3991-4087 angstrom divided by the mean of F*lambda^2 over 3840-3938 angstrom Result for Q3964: 1.4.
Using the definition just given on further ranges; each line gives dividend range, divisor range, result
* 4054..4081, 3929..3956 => 1.75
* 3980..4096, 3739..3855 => 1.47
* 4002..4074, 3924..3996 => 1.53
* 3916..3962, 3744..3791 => 0.89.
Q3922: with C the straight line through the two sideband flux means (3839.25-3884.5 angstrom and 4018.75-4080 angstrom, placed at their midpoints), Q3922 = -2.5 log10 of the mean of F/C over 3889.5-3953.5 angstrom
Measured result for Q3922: 0.210 mag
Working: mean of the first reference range 11.3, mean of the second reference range 13.9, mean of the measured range 9.97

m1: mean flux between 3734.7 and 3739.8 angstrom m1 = 8.6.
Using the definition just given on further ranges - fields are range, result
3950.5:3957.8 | 11.7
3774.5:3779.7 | 13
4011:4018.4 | 14.5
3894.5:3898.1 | 12.3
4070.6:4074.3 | 13.6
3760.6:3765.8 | 12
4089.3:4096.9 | 14.3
